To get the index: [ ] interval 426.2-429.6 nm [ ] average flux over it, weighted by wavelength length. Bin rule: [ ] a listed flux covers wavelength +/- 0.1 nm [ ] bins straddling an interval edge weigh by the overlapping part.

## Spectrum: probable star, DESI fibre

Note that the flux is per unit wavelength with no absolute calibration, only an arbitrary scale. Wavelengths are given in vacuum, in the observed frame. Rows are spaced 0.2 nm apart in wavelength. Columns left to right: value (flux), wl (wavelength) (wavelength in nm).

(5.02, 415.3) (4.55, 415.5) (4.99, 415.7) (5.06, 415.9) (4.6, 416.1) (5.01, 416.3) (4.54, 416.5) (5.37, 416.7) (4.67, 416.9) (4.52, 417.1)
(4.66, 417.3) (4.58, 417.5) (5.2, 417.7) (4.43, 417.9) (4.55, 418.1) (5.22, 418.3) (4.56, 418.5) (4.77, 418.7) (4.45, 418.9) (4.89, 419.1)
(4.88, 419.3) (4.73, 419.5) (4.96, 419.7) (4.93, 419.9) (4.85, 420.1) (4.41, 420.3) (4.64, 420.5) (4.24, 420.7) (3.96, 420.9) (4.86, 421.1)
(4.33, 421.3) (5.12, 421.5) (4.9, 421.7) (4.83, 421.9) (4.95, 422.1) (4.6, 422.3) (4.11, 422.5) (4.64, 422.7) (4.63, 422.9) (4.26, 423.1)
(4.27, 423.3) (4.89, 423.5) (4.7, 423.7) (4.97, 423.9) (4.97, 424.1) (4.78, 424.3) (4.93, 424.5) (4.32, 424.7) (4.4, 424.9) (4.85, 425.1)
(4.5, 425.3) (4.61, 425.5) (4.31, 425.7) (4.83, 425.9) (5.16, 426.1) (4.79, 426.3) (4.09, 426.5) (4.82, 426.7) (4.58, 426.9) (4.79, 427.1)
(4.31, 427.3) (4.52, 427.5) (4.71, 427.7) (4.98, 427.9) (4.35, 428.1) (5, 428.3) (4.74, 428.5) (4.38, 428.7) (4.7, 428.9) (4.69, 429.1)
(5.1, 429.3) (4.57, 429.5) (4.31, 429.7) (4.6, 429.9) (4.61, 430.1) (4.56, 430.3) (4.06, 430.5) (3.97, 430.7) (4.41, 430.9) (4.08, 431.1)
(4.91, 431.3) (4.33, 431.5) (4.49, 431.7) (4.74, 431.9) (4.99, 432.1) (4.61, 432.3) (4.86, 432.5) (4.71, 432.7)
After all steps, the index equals 4.65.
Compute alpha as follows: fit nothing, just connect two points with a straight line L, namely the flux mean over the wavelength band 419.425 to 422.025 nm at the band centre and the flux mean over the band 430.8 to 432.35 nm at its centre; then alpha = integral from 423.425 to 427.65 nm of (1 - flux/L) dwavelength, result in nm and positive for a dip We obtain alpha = -0.04 nm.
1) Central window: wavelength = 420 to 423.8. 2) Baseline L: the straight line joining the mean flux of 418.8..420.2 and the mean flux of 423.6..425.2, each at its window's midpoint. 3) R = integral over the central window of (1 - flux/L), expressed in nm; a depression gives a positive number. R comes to 0.150 nm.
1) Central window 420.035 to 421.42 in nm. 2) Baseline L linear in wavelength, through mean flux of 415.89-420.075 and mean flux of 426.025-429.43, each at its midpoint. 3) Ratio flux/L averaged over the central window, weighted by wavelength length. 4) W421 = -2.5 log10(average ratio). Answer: 0.07 mag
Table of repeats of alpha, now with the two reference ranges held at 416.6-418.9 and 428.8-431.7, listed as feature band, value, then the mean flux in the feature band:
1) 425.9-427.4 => -0.030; 4.66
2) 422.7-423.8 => 0.020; 4.56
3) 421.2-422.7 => -0.005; 4.69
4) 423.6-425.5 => -0.038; 4.71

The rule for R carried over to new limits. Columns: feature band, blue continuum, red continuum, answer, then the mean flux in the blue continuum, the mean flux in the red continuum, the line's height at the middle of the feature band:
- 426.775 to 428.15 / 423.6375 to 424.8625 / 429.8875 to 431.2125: -0.03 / 4.76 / 4.31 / 4.53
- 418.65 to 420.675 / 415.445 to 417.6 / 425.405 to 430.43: 0.00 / 4.78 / 4.64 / 4.74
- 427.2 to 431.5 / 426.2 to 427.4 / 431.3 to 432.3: 0.06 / 4.56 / 4.66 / 4.61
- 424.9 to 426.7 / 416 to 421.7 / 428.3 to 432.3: -0.01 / 4.72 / 4.55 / 4.62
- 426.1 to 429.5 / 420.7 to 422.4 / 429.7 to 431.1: -0.18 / 4.67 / 4.34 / 4.44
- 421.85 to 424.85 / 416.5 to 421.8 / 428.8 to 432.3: 0.00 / 4.72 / 4.54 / 4.65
